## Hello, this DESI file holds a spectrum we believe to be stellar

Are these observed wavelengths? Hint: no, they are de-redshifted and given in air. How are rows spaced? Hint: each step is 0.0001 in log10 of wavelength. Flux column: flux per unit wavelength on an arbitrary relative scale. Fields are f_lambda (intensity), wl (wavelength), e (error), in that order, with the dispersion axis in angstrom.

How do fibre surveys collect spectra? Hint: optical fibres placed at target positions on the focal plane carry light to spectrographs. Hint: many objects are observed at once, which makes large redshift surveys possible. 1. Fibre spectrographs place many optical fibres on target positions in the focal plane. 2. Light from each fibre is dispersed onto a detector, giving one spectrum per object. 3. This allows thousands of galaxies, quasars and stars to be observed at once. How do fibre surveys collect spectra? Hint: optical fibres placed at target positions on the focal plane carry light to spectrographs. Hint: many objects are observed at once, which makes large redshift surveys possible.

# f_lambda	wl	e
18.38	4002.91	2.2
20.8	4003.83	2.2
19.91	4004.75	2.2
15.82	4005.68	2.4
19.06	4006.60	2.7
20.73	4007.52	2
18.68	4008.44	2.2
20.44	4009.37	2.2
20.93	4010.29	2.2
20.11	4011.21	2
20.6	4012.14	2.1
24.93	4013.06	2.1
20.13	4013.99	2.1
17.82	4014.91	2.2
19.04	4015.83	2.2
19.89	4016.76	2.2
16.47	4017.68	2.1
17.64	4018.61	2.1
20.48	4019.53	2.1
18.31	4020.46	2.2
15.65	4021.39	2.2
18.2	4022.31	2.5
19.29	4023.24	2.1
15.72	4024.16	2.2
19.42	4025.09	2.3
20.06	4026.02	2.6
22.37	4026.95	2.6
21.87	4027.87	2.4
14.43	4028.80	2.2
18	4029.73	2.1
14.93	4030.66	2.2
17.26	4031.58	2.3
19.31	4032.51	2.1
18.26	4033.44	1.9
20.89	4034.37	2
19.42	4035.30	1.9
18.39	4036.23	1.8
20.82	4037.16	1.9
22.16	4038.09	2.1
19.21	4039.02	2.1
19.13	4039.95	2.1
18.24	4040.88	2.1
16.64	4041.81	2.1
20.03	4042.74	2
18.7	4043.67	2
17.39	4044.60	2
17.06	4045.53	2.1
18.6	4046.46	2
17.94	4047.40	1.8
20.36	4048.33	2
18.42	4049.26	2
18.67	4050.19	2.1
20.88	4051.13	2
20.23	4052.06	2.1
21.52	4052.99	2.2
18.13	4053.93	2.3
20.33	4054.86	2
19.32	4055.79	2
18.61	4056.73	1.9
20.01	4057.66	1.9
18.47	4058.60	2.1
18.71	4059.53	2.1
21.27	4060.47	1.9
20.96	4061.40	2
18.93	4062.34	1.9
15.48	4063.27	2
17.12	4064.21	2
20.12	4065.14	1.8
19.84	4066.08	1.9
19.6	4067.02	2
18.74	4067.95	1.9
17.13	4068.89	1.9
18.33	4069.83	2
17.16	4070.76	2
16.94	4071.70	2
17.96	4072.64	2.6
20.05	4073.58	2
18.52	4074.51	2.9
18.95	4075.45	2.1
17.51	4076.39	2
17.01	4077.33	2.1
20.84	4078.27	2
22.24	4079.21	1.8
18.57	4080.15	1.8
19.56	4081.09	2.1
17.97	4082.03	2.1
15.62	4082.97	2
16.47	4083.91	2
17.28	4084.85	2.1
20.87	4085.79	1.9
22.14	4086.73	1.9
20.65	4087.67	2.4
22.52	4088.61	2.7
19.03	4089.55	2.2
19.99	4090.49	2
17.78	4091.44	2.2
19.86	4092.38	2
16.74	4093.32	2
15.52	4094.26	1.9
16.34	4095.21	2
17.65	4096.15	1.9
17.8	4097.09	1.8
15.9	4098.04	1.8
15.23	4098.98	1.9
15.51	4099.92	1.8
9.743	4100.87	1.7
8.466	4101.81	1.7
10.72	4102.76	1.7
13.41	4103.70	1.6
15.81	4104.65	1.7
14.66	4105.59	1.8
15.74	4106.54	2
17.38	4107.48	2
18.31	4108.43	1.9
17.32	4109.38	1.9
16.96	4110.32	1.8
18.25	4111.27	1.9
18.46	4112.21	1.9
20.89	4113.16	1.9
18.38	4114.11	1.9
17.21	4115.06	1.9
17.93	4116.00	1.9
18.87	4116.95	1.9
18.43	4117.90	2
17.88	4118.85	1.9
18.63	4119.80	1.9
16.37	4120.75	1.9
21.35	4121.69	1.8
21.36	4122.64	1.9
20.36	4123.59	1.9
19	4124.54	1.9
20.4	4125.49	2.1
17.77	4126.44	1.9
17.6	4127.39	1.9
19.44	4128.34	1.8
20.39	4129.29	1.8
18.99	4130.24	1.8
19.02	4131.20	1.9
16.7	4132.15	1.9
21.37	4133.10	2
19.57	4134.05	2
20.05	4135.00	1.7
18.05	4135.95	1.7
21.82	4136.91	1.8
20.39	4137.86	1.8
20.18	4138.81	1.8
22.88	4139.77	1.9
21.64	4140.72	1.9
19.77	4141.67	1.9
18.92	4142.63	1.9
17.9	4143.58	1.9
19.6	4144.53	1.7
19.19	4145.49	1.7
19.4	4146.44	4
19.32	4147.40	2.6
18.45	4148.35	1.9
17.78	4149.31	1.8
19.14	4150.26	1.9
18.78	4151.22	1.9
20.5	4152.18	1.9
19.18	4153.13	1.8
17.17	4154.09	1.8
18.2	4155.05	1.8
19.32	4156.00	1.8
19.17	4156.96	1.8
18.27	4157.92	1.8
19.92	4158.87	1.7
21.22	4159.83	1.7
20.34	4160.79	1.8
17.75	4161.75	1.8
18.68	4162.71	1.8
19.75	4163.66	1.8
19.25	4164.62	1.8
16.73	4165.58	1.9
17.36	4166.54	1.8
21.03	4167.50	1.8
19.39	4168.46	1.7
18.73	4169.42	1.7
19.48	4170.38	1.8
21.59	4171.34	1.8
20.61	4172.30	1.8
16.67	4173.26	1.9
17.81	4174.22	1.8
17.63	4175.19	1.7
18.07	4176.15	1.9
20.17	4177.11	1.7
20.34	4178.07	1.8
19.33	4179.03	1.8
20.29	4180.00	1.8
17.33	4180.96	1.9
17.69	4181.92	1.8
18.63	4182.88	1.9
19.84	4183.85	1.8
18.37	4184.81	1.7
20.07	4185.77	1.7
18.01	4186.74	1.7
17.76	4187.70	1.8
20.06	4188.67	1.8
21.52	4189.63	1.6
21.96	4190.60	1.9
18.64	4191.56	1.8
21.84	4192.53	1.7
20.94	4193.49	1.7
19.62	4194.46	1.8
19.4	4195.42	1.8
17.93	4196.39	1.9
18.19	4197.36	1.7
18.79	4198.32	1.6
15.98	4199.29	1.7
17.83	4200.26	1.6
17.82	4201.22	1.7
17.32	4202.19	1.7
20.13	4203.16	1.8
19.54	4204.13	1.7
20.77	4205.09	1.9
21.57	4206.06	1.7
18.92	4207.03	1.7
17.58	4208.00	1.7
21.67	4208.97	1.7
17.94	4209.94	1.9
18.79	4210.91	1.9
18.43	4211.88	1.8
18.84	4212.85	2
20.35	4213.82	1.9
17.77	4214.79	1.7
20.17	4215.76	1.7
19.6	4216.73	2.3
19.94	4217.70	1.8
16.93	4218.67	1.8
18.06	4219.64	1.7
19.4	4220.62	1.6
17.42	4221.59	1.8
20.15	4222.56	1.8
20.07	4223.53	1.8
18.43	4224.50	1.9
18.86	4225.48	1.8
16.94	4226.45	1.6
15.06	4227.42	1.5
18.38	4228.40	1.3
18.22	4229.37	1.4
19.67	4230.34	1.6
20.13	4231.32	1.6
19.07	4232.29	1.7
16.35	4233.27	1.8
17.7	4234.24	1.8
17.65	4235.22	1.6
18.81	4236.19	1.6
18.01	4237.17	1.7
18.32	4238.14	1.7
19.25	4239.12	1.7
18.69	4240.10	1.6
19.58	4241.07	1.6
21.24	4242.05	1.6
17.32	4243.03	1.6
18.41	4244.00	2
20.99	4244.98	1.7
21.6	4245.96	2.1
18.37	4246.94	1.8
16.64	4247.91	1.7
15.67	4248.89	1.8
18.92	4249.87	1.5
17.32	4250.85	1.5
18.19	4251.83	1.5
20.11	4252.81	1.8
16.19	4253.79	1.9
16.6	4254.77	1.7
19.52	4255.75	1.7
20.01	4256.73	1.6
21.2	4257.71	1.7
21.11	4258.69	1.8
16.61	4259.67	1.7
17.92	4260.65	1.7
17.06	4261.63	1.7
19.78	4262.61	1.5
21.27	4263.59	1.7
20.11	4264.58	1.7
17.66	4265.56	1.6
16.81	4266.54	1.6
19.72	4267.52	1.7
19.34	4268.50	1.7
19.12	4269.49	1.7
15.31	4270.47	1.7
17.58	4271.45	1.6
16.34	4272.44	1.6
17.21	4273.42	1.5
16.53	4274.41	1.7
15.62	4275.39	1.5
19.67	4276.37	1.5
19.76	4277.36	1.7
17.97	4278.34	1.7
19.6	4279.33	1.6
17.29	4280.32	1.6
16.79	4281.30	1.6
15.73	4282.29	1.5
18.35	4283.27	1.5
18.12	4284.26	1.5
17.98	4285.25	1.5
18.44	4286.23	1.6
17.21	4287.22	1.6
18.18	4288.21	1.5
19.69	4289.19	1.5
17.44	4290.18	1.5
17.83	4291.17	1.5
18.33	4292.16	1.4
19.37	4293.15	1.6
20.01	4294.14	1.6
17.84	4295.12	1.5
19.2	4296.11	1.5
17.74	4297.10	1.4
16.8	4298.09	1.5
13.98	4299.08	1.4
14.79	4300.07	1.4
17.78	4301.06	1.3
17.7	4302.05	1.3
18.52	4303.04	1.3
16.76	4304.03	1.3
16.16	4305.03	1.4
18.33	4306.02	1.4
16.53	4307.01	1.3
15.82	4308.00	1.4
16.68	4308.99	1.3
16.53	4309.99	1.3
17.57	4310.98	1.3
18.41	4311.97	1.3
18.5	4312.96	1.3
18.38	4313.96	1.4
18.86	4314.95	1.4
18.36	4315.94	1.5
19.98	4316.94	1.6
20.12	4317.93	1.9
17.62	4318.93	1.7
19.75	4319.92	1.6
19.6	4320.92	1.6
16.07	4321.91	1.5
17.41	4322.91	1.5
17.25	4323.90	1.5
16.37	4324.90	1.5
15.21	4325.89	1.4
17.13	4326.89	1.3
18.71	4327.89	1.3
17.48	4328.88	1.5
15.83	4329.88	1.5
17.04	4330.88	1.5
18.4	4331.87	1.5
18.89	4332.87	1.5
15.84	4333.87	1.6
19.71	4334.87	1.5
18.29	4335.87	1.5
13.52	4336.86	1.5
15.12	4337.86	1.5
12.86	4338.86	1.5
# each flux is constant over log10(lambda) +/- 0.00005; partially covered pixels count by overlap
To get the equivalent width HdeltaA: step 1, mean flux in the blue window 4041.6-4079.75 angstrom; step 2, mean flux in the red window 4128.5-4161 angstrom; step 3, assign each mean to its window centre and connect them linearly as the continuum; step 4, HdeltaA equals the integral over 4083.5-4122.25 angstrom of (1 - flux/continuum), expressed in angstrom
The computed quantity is 3.8 angstrom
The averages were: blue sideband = 18.9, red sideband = 19.5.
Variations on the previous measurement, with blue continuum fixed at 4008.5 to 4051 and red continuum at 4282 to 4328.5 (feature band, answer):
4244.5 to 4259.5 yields -0.7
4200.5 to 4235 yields -1.2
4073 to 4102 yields 1.3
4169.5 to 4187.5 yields -0.7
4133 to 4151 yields -1.2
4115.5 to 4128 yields -0.2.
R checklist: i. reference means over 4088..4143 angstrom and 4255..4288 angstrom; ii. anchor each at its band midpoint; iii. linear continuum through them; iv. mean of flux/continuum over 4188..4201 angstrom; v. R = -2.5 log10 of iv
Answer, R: -0.071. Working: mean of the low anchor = 18.1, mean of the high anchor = 18.2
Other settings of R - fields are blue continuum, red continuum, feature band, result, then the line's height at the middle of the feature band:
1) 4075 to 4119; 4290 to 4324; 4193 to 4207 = -0.08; 17.6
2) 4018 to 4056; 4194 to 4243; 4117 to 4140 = -0.04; 18.8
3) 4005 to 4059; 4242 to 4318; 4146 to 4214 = -0.04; 18.5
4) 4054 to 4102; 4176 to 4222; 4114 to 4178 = -0.03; 18.7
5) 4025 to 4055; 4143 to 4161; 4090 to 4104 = 0.23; 19.1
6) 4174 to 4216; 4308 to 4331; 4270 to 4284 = 0.05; 18.2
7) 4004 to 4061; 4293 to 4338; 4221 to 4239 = -0.02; 18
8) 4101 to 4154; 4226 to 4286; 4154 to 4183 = -0.04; 18.4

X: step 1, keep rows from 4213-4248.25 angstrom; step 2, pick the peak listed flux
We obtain 21.6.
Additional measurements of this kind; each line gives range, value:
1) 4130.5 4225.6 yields 22.88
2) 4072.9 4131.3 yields 22.52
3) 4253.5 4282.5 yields 21.27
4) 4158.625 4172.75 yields 21.59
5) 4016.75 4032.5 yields 22.37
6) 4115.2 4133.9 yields 21.37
